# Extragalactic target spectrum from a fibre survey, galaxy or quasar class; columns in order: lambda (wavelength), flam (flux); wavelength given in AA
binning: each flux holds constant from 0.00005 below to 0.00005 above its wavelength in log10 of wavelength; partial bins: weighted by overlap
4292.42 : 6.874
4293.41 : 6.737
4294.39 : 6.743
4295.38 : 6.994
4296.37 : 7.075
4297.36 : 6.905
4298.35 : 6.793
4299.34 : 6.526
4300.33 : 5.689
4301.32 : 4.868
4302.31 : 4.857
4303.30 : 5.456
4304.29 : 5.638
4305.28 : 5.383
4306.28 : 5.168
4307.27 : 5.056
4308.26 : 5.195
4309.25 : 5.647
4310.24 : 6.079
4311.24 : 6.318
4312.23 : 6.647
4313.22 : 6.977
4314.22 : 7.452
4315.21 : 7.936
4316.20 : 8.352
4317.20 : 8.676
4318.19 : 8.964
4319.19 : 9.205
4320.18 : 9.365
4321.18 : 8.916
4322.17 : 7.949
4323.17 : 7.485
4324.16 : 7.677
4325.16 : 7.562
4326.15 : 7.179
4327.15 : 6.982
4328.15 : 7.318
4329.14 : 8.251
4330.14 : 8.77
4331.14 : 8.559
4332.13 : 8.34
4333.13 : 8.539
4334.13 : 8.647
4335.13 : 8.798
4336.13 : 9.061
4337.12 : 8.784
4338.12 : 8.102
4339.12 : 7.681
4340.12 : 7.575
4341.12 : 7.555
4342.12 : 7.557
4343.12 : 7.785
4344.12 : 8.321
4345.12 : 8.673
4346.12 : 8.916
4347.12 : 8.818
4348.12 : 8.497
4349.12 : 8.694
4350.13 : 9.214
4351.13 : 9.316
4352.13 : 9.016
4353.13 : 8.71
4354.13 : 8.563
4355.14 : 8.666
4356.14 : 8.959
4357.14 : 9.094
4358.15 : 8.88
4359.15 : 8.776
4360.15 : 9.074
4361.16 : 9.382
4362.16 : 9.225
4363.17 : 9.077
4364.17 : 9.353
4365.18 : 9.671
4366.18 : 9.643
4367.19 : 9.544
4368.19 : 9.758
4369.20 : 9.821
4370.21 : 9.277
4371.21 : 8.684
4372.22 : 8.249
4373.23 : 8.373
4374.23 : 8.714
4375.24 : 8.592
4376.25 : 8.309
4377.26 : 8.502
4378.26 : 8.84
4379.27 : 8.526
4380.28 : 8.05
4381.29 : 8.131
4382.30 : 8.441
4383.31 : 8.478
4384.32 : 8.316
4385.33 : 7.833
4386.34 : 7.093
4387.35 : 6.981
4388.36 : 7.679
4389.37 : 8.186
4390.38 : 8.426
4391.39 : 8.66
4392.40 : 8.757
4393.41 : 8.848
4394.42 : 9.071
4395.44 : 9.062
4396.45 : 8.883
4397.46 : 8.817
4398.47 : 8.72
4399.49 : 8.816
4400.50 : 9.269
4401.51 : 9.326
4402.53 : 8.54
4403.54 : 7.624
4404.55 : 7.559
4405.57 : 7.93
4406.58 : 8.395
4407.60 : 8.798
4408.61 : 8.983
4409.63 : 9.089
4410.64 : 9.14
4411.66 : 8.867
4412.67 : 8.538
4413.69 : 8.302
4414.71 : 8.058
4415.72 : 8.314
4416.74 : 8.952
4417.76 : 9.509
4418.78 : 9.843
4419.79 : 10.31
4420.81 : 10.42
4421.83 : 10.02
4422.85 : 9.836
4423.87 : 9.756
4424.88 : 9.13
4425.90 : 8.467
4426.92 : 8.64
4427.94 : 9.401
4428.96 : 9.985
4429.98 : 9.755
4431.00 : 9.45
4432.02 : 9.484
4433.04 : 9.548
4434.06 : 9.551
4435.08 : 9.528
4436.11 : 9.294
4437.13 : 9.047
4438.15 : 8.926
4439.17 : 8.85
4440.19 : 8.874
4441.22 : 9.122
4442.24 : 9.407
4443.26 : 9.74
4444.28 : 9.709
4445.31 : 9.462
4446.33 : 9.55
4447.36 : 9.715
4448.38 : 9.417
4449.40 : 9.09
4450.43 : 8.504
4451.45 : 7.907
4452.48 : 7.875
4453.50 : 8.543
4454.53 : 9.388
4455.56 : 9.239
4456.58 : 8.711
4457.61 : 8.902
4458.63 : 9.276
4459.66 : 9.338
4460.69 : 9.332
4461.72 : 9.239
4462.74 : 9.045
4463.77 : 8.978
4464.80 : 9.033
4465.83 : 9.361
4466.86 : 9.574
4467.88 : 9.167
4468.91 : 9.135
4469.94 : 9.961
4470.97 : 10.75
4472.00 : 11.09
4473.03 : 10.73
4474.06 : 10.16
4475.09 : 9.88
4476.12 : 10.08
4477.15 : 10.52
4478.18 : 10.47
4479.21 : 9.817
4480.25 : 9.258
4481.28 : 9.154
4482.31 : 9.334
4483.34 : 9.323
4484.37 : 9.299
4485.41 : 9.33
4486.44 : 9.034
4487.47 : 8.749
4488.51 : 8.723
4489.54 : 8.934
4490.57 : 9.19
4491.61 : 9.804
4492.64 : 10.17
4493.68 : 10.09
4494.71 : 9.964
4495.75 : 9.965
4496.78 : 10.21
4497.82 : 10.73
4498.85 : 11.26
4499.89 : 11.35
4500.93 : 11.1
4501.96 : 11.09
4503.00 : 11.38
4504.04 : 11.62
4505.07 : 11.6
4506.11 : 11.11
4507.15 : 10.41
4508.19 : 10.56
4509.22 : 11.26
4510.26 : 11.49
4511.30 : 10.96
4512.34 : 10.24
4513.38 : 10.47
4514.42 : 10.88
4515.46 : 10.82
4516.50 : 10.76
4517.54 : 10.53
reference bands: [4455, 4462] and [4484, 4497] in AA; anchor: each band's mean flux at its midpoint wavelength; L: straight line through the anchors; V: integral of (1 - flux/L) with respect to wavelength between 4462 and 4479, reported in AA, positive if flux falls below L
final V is -1.1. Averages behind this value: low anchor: 9.14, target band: 9.87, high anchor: 9.48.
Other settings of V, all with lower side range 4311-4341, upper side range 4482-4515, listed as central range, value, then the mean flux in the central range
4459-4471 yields 0.64 AA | 9.35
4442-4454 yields 0.73 AA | 9.07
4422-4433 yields -0.03 AA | 9.42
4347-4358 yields -0.59 AA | 8.87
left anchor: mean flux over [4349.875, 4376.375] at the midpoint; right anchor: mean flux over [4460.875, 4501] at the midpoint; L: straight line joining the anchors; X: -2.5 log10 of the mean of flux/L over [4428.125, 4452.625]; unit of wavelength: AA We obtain 0.03 mag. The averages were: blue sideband 9.04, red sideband 9.78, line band 9.26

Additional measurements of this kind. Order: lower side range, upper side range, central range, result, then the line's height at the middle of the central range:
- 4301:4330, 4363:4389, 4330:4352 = -0.11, 7.69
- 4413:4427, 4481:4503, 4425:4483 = 0.02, 9.56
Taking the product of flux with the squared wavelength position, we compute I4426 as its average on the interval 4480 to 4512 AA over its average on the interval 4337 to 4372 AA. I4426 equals 1.24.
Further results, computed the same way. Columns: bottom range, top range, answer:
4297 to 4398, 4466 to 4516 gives 1.35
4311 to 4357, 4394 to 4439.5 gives 1.14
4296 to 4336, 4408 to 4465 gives 1.35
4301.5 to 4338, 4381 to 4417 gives 1.18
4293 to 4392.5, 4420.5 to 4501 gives 1.25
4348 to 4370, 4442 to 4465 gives 1.04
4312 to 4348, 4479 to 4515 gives 1.35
